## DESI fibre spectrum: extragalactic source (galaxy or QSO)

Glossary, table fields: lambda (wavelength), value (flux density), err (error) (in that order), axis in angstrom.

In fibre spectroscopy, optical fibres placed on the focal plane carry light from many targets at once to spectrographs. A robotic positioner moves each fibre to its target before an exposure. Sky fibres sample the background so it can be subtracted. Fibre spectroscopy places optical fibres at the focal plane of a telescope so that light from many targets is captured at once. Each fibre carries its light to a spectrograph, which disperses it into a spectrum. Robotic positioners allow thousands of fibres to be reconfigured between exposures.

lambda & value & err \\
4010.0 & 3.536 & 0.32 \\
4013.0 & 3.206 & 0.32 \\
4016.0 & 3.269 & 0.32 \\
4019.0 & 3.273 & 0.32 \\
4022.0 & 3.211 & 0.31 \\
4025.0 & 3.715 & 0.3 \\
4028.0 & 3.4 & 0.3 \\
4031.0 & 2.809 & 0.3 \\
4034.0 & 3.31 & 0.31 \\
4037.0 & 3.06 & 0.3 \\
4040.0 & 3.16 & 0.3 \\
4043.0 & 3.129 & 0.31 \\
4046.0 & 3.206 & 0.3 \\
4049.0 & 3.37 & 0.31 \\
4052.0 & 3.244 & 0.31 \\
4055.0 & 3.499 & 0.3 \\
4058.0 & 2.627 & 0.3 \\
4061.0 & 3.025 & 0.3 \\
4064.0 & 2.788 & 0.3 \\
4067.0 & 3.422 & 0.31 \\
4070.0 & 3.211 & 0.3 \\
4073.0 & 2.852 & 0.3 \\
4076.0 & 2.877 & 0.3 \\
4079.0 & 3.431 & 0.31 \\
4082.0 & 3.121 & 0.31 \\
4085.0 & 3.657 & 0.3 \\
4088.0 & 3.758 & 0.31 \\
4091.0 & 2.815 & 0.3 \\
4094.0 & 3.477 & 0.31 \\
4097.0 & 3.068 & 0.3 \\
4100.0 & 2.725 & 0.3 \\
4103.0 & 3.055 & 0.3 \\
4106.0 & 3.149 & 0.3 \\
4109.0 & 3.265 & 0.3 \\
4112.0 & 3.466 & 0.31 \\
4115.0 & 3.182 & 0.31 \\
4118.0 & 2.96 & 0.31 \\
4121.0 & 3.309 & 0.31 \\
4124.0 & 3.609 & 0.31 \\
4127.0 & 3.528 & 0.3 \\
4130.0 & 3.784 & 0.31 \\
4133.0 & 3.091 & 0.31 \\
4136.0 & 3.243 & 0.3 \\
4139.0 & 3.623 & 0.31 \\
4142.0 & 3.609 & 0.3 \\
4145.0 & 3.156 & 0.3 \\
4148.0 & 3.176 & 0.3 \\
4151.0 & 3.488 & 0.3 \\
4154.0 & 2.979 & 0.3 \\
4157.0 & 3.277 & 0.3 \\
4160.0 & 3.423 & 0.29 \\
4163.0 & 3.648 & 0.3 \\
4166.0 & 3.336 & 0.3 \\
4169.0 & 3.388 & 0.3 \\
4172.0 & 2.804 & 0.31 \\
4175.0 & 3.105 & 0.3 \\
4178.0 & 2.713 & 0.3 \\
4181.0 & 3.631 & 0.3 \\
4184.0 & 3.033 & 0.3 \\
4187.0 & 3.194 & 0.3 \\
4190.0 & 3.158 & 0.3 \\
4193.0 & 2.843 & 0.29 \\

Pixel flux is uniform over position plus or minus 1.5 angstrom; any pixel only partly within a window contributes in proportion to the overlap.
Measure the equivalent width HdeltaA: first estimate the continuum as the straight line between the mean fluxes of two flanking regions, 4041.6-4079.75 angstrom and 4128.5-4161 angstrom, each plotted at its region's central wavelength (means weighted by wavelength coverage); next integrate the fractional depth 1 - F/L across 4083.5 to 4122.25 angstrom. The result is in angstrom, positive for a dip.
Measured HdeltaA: 0.17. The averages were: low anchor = 3.12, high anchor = 3.35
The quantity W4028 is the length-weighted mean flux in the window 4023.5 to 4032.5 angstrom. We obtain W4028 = 3.31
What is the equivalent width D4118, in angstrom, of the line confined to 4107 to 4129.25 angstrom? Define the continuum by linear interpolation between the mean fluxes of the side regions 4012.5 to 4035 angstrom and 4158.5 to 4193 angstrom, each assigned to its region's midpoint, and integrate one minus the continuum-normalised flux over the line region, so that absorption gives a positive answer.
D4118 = -0.8 angstrom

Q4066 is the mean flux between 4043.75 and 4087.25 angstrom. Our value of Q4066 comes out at 3.18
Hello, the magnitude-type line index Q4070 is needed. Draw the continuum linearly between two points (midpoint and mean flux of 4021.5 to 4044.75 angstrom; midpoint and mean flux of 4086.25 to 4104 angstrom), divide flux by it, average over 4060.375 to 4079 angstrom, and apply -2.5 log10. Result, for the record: 0.04 mag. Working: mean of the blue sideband 3.22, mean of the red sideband 3.16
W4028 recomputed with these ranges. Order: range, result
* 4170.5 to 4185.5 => 3.06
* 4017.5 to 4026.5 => 3.4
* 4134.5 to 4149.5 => 3.36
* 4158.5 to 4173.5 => 3.32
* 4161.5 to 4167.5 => 3.49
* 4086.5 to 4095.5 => 3.35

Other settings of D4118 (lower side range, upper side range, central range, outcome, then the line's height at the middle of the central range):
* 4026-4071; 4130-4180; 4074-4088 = -0.5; 3.19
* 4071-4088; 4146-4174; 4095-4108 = 0.9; 3.25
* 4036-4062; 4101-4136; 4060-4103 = 0.8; 3.22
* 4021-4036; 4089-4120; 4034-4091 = 0.5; 3.21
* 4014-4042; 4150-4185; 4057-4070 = 0.9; 3.24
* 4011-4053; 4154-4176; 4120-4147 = -1.5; 3.26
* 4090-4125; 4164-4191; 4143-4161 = -0.5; 3.16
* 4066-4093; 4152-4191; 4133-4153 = -0.8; 3.22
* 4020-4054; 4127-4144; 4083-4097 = -0.1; 3.36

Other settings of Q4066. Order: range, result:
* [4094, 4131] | 3.26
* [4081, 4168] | 3.31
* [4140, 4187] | 3.25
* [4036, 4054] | 3.21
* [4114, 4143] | 3.39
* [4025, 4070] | 3.17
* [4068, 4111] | 3.18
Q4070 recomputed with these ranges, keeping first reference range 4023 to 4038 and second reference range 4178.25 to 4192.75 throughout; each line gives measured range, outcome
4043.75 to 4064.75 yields 0.04 mag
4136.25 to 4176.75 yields -0.04 mag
